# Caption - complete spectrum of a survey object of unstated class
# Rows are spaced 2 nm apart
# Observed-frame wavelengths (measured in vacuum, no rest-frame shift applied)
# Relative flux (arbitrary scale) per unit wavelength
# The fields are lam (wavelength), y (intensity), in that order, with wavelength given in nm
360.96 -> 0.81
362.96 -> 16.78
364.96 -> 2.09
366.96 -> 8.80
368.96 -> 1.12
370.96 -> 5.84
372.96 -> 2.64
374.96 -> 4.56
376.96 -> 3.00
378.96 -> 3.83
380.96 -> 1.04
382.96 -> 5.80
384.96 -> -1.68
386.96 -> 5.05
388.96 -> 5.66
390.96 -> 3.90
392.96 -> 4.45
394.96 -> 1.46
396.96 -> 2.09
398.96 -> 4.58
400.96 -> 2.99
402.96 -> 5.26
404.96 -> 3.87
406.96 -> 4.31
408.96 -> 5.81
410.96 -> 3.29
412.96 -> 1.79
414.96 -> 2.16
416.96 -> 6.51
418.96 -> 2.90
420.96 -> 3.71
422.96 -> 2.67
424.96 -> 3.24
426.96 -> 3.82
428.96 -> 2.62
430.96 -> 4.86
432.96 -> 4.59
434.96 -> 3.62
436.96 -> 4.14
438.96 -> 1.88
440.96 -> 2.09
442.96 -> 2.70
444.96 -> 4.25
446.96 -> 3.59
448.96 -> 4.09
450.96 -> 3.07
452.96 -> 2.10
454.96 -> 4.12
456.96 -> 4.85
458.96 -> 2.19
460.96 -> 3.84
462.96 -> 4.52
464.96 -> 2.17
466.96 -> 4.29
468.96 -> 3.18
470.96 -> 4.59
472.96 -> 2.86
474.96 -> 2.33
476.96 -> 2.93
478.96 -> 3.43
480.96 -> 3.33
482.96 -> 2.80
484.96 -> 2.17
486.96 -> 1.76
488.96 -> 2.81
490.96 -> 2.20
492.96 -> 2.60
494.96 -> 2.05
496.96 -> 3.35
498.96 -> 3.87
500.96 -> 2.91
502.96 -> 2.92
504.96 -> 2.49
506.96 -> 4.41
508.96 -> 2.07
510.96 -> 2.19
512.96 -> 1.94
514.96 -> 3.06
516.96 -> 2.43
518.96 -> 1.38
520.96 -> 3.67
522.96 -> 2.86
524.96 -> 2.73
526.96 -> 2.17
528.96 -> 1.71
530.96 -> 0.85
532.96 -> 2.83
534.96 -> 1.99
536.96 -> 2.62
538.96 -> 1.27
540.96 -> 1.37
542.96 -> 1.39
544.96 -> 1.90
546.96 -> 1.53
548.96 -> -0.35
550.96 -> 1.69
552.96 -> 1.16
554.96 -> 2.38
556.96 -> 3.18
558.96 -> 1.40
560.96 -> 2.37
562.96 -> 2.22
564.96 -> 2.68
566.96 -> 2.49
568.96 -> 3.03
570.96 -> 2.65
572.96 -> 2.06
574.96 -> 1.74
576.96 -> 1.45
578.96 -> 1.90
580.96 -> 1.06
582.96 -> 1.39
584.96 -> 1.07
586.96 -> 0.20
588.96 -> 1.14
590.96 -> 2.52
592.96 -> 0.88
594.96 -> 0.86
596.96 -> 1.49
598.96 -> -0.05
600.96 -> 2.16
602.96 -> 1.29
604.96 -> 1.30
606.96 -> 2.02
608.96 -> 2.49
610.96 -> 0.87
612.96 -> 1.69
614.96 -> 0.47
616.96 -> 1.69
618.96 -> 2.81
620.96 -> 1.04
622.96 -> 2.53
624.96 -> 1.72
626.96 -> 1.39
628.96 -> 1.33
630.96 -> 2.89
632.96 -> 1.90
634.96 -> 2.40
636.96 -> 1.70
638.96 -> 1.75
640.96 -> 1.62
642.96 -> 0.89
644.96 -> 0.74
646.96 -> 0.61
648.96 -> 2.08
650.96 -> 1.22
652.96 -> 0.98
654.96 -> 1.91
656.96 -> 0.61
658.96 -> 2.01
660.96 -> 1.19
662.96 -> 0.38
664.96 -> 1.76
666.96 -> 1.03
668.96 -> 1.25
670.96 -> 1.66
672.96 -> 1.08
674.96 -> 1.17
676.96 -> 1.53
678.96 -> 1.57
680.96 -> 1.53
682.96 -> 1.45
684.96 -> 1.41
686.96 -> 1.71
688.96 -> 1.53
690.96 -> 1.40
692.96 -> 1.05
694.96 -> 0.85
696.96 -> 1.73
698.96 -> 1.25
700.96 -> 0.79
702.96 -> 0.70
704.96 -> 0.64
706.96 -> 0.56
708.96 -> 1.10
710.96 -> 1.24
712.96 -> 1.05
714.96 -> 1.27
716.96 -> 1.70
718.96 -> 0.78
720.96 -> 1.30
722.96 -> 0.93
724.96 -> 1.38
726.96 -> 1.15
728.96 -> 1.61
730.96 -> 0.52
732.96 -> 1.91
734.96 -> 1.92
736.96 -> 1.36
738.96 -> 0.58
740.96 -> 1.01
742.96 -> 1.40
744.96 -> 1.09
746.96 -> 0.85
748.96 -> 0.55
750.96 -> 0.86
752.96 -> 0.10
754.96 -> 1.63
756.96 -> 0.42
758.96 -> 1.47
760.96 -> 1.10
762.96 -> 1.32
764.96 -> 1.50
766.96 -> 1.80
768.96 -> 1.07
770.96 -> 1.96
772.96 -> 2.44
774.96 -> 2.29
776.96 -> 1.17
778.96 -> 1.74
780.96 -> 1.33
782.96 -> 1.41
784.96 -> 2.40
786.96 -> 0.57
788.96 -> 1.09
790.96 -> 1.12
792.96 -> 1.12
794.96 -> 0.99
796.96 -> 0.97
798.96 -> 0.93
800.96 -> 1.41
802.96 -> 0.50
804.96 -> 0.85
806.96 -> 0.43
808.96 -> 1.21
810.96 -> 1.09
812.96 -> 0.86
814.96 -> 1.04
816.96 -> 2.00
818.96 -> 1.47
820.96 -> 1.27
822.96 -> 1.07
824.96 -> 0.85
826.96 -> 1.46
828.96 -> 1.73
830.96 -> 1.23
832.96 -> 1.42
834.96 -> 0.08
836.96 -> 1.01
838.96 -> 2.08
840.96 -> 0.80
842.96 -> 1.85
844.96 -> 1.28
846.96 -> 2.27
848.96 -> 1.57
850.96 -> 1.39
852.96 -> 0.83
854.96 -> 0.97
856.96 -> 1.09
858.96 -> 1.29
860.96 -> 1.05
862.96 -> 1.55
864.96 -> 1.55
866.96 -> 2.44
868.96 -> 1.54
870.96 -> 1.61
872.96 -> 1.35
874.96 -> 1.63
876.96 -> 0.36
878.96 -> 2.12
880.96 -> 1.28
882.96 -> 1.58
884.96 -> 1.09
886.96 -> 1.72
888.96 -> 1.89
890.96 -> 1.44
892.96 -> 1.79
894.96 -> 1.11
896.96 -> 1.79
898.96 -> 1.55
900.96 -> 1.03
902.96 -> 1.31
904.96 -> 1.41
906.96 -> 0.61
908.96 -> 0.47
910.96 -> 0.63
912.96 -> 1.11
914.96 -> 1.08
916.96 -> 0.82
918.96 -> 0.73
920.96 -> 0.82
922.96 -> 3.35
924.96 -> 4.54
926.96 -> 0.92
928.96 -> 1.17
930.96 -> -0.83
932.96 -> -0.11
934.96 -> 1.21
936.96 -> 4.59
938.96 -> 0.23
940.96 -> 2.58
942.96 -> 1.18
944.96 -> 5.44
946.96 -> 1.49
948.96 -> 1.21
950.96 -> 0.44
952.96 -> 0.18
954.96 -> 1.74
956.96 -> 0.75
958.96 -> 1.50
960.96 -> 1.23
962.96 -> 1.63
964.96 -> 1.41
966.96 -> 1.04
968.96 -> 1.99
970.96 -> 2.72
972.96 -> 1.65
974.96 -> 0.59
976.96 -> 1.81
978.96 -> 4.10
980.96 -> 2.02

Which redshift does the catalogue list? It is 1.48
